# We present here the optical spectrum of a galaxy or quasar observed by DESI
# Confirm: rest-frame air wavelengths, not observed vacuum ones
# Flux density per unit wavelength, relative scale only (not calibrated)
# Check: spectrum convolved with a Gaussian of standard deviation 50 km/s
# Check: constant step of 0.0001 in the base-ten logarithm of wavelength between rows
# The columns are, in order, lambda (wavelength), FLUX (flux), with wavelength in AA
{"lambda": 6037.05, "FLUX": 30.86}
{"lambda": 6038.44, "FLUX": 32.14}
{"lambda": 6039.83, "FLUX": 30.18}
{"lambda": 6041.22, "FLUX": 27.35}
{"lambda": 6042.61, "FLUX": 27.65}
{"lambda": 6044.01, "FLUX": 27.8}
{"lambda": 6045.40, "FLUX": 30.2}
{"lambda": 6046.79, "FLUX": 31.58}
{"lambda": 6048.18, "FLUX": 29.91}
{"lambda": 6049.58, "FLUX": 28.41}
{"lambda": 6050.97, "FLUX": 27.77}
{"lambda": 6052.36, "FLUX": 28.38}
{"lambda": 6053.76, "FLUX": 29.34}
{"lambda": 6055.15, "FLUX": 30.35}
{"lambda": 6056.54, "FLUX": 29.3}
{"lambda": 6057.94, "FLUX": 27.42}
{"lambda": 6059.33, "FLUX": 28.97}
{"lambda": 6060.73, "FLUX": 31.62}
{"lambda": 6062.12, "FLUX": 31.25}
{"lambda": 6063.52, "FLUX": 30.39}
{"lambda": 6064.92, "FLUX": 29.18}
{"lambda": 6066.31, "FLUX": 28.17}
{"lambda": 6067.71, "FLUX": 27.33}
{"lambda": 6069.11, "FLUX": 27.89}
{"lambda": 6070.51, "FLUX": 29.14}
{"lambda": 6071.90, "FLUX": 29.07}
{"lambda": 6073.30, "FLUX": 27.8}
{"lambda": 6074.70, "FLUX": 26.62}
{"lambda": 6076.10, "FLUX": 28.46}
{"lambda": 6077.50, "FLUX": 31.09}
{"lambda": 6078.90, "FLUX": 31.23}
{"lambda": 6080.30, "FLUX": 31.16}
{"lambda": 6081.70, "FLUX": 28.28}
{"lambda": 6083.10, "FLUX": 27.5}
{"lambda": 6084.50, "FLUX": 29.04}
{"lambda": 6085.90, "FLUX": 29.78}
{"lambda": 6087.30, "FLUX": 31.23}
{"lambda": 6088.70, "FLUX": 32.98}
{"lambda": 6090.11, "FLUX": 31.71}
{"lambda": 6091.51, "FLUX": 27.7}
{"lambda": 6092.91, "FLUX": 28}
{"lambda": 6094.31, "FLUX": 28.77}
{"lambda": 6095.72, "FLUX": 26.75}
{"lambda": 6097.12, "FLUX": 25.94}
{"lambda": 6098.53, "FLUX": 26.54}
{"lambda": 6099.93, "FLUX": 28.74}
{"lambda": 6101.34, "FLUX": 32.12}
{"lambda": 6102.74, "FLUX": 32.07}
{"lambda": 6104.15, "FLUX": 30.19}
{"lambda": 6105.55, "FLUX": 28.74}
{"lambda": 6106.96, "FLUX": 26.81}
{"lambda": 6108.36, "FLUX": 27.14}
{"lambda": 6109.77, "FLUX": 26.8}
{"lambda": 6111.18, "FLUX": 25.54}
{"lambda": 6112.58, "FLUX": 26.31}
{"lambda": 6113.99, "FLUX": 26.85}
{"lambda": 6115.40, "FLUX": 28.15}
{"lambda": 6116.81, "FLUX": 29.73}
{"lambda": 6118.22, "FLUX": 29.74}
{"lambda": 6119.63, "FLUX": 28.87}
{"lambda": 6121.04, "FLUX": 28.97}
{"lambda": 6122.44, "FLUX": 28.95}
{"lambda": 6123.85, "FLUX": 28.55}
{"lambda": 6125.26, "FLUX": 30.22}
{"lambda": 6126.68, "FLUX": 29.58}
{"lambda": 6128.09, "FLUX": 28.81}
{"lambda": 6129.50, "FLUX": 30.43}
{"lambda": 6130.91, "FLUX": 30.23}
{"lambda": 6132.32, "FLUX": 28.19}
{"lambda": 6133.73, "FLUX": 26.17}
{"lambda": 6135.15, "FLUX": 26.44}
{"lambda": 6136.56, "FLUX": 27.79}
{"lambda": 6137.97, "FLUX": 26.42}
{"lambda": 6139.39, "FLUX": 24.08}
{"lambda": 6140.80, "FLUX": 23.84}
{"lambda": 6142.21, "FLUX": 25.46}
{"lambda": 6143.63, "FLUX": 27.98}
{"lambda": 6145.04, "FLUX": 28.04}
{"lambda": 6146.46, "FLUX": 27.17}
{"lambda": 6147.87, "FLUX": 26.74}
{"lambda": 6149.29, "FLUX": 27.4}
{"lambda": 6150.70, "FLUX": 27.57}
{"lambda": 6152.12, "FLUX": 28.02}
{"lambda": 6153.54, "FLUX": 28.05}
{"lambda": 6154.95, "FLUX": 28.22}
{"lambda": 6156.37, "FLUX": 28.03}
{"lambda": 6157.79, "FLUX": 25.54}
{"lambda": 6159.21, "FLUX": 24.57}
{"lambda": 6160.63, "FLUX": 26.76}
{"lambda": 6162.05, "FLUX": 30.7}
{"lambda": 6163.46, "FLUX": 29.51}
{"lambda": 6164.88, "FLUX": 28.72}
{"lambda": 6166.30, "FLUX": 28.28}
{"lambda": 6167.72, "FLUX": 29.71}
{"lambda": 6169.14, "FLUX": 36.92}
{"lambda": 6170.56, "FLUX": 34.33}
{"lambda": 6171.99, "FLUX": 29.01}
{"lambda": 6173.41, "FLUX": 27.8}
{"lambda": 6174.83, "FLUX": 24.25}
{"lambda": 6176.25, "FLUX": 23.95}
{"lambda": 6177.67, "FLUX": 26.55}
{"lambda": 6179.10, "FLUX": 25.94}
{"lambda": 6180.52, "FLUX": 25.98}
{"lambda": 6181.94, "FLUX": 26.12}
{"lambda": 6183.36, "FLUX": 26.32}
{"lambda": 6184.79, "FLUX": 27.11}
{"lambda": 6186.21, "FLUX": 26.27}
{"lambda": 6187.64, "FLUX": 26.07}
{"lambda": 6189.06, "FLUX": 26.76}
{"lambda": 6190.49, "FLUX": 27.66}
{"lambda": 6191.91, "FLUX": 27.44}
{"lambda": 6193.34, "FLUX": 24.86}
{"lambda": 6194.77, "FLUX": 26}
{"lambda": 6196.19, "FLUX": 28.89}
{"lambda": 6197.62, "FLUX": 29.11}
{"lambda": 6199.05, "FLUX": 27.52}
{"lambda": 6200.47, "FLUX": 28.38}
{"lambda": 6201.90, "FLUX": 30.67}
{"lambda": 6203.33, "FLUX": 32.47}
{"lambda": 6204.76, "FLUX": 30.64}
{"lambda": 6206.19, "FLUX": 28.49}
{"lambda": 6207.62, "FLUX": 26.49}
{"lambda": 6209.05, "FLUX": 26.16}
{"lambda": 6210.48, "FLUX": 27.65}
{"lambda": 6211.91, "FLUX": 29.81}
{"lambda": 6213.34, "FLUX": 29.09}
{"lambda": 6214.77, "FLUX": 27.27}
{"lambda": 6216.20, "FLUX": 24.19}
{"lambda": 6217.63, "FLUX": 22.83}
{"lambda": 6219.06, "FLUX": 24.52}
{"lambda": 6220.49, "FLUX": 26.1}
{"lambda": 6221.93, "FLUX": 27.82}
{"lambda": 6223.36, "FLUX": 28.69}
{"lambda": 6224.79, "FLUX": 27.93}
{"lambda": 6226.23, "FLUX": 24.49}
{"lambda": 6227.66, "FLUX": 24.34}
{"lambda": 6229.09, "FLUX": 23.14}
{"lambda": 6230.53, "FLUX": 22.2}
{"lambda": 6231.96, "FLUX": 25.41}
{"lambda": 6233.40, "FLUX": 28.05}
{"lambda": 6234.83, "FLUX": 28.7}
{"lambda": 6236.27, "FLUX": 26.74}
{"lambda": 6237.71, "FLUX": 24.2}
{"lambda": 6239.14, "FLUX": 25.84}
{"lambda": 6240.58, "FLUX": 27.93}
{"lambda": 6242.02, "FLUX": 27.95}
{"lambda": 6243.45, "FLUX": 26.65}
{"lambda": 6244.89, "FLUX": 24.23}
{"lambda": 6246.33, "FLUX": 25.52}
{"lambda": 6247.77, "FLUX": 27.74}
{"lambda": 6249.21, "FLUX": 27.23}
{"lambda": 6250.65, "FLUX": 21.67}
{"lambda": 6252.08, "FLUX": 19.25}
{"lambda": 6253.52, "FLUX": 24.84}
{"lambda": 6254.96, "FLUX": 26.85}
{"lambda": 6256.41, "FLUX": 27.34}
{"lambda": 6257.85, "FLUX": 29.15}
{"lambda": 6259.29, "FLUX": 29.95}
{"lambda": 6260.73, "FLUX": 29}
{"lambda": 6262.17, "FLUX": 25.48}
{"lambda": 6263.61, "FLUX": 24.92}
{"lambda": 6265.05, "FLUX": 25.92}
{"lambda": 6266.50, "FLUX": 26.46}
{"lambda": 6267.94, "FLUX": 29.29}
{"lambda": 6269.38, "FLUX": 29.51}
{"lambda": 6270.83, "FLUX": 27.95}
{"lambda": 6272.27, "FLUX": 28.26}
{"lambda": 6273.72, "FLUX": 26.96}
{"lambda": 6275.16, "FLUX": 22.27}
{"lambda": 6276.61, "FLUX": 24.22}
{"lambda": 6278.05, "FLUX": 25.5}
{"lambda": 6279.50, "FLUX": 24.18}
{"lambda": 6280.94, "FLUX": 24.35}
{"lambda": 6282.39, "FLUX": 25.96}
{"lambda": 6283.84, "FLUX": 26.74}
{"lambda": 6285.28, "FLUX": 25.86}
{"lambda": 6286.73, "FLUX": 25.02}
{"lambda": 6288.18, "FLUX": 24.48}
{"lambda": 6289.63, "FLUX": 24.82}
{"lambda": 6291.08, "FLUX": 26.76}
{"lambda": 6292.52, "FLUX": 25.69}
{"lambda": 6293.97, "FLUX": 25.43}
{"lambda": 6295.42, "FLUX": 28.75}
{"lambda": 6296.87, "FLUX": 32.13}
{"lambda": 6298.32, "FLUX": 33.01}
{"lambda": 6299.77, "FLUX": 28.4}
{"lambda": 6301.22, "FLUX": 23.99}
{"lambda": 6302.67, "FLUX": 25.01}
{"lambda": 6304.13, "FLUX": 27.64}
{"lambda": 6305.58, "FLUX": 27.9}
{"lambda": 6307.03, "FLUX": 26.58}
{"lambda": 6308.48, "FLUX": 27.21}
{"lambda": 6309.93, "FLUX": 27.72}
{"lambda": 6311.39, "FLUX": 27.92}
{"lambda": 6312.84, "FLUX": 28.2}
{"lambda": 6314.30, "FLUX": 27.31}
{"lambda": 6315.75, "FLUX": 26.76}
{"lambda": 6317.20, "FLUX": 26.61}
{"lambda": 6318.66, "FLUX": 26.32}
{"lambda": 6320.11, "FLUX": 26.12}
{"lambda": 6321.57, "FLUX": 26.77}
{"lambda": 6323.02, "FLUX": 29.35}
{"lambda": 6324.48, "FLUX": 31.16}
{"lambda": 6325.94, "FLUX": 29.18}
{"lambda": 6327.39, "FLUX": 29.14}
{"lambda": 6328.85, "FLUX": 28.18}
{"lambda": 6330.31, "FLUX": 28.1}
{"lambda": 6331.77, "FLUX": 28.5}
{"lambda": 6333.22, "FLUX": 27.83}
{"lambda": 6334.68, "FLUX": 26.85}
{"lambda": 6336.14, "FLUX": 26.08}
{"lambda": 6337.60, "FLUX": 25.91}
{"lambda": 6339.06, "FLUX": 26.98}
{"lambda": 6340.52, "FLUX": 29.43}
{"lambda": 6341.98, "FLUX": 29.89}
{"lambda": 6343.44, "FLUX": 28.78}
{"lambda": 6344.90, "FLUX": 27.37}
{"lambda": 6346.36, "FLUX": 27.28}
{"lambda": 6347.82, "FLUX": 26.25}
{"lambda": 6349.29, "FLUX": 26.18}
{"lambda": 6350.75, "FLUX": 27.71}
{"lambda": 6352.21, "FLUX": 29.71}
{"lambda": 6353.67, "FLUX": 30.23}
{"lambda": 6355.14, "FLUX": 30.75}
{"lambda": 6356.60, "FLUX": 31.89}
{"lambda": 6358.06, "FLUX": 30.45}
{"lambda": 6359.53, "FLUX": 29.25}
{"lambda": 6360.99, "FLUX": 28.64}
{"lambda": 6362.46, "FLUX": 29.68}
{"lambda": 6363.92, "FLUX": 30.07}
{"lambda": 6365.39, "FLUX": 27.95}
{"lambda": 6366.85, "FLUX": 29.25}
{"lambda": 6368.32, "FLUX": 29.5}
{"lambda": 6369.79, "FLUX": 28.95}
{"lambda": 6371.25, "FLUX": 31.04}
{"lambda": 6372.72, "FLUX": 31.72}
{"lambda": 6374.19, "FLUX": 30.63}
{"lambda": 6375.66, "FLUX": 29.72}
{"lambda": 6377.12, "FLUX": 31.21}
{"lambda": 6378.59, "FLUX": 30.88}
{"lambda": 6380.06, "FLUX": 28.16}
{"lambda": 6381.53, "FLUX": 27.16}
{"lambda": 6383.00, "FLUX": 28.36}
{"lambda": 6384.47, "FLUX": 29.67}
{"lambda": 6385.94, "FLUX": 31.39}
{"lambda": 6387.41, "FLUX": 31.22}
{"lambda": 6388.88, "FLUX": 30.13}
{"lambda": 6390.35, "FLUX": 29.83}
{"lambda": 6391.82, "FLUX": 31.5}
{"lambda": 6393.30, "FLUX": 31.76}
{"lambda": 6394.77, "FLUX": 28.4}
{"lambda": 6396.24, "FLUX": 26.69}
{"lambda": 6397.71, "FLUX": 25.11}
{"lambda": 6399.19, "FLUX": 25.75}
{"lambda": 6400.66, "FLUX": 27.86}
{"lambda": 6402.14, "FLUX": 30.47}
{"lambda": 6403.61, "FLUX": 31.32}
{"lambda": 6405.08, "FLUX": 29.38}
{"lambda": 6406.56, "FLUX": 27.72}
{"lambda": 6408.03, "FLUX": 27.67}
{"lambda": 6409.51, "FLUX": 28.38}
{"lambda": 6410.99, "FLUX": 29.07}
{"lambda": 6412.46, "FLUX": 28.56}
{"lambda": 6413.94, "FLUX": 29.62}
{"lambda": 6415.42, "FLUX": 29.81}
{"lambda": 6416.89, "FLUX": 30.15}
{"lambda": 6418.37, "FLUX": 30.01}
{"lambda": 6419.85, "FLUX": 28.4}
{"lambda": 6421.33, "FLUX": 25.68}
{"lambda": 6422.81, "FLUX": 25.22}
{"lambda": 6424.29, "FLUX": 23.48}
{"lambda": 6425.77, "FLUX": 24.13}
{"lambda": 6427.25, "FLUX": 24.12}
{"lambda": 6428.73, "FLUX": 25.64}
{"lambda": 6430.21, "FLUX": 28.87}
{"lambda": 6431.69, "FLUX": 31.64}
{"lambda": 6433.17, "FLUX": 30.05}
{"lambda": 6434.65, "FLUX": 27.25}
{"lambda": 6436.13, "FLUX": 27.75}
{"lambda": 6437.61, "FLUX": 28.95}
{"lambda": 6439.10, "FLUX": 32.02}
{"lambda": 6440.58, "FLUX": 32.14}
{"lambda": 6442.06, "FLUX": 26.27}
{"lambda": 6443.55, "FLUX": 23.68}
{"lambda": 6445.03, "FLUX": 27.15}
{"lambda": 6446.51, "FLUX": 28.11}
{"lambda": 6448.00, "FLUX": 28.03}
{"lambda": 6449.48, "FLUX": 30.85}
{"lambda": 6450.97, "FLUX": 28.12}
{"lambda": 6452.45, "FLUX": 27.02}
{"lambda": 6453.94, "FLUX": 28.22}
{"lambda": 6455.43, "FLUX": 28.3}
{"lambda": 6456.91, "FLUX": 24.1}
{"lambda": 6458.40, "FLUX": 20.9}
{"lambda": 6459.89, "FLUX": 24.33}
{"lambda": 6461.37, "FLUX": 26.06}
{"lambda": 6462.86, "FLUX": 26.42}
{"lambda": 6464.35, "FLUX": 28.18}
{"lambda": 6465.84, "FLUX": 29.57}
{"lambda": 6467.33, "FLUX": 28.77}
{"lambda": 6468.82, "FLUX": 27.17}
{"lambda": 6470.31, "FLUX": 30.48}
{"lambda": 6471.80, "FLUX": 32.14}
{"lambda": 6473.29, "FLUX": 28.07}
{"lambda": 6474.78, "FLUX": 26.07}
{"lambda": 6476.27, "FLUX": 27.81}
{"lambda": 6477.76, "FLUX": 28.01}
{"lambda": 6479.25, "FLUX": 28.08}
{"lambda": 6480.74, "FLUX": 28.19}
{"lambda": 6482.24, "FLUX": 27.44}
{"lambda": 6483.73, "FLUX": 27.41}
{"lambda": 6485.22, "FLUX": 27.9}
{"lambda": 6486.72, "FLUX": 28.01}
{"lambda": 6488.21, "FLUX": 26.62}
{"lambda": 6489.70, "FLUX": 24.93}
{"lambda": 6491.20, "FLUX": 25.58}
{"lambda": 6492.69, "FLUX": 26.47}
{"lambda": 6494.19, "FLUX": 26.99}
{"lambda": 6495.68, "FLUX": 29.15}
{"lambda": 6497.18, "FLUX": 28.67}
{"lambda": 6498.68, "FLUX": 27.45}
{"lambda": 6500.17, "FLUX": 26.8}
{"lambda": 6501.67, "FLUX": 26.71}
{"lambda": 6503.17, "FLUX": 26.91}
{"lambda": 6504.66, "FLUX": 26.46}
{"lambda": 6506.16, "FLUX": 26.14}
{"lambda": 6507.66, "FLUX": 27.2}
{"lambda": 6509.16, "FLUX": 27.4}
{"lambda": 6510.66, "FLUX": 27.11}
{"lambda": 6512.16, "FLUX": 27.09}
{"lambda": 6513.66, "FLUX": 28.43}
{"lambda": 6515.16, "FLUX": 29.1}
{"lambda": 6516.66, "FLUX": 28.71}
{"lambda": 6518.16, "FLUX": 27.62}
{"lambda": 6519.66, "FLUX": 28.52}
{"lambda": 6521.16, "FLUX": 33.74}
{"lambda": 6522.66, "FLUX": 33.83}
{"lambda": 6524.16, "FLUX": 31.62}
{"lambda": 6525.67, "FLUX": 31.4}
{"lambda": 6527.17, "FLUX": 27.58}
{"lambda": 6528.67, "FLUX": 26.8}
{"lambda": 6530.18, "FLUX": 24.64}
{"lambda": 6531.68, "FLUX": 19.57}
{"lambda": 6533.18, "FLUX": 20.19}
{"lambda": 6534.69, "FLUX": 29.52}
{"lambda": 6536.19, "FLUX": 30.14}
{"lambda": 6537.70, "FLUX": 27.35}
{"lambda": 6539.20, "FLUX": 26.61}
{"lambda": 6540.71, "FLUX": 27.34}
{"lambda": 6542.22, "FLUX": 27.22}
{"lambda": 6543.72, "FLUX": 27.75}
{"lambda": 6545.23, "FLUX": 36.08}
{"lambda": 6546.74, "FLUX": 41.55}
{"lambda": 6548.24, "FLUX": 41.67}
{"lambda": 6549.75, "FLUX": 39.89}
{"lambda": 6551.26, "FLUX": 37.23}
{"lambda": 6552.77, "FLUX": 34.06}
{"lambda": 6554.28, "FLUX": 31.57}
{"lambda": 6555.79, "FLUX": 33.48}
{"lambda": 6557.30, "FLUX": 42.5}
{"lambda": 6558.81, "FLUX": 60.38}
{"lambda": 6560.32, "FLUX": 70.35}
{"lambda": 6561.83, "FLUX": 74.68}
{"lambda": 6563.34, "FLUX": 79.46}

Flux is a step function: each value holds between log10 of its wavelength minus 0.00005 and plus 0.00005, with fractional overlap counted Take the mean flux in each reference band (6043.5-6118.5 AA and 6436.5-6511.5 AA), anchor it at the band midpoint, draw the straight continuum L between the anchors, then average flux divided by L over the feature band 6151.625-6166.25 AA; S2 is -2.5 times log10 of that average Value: 0.03 mag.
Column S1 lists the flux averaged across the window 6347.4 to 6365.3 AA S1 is 29.2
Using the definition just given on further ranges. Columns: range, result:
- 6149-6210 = 27.9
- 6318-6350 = 27.8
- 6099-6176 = 28.2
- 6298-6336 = 27.7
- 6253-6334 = 27.1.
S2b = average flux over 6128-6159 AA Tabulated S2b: 27.2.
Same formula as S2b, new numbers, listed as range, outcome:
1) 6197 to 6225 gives 27.8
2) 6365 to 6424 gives 29.1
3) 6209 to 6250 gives 26.3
